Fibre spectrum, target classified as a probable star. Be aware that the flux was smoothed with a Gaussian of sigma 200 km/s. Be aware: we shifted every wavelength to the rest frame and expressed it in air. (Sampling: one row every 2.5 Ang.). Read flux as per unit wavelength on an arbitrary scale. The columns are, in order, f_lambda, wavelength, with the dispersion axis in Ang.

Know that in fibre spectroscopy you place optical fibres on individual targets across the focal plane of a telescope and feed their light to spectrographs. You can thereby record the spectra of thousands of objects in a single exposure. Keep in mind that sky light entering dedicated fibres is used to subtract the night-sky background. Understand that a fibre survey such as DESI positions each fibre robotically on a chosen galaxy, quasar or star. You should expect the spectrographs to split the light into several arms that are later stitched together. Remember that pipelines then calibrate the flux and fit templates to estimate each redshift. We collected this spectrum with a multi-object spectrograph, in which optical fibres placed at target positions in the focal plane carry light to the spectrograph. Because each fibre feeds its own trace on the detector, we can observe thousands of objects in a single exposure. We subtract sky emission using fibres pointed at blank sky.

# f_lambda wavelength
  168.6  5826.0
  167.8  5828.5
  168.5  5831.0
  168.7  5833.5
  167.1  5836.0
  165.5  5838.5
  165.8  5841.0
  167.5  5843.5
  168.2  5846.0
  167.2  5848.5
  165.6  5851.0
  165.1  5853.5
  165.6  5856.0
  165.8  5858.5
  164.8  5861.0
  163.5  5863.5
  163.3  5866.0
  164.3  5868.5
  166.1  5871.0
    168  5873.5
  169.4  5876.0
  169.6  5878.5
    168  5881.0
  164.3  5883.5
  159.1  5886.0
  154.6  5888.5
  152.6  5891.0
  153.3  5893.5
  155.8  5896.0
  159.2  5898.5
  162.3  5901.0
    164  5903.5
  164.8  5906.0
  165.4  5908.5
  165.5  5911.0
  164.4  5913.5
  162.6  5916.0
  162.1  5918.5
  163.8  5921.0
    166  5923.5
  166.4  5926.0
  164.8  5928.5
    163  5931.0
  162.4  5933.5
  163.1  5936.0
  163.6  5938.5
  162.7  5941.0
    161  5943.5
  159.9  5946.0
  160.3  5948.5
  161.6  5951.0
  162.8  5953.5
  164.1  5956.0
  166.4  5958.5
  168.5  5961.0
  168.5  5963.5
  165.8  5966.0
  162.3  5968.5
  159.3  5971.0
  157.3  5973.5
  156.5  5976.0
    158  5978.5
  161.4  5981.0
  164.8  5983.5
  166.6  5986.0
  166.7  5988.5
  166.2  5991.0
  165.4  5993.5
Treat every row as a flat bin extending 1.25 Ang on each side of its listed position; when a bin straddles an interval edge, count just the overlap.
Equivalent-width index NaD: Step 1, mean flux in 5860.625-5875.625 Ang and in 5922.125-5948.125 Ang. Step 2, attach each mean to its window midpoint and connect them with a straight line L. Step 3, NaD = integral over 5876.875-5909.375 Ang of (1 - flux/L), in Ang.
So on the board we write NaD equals 0.7 Ang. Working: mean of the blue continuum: 165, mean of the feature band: 161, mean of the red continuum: 163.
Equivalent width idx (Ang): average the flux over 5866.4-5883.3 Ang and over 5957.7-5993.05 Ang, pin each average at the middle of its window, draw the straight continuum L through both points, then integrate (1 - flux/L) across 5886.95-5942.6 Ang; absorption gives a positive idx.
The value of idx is 1.3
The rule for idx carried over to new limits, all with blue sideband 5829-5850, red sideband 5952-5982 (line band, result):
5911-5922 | 0.1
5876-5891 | 0.3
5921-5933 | -0.1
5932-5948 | 0.2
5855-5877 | 0.1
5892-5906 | 0.5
